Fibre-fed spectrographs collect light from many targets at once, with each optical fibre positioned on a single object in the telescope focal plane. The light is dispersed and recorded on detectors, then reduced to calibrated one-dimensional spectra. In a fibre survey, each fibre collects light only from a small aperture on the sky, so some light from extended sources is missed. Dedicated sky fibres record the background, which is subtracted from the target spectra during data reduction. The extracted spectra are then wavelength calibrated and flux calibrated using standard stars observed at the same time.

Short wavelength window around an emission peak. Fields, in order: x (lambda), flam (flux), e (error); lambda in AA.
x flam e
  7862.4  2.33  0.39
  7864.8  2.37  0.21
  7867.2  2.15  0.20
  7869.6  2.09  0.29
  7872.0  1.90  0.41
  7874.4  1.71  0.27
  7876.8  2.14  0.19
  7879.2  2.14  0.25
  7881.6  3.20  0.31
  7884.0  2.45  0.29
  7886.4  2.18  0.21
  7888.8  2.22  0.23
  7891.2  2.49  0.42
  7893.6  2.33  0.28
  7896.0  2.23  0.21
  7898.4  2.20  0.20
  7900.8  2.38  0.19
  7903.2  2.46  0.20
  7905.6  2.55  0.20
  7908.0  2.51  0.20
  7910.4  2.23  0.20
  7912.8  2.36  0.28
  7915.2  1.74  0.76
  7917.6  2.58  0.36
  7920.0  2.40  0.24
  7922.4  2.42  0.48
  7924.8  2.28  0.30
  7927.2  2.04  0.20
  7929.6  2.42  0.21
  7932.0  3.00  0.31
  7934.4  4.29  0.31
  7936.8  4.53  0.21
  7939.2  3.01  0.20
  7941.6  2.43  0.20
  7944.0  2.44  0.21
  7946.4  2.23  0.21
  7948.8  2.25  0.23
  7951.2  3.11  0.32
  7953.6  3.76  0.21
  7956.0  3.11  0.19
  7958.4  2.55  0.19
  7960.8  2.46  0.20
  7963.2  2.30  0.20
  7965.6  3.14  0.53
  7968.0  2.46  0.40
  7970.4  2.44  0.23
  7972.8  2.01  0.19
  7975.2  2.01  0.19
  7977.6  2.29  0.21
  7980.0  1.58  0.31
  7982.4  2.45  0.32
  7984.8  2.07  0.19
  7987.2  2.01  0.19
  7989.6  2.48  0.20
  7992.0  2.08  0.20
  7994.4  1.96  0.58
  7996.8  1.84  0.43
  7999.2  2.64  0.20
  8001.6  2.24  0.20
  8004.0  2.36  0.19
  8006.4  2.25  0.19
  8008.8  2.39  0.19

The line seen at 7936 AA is [S II]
